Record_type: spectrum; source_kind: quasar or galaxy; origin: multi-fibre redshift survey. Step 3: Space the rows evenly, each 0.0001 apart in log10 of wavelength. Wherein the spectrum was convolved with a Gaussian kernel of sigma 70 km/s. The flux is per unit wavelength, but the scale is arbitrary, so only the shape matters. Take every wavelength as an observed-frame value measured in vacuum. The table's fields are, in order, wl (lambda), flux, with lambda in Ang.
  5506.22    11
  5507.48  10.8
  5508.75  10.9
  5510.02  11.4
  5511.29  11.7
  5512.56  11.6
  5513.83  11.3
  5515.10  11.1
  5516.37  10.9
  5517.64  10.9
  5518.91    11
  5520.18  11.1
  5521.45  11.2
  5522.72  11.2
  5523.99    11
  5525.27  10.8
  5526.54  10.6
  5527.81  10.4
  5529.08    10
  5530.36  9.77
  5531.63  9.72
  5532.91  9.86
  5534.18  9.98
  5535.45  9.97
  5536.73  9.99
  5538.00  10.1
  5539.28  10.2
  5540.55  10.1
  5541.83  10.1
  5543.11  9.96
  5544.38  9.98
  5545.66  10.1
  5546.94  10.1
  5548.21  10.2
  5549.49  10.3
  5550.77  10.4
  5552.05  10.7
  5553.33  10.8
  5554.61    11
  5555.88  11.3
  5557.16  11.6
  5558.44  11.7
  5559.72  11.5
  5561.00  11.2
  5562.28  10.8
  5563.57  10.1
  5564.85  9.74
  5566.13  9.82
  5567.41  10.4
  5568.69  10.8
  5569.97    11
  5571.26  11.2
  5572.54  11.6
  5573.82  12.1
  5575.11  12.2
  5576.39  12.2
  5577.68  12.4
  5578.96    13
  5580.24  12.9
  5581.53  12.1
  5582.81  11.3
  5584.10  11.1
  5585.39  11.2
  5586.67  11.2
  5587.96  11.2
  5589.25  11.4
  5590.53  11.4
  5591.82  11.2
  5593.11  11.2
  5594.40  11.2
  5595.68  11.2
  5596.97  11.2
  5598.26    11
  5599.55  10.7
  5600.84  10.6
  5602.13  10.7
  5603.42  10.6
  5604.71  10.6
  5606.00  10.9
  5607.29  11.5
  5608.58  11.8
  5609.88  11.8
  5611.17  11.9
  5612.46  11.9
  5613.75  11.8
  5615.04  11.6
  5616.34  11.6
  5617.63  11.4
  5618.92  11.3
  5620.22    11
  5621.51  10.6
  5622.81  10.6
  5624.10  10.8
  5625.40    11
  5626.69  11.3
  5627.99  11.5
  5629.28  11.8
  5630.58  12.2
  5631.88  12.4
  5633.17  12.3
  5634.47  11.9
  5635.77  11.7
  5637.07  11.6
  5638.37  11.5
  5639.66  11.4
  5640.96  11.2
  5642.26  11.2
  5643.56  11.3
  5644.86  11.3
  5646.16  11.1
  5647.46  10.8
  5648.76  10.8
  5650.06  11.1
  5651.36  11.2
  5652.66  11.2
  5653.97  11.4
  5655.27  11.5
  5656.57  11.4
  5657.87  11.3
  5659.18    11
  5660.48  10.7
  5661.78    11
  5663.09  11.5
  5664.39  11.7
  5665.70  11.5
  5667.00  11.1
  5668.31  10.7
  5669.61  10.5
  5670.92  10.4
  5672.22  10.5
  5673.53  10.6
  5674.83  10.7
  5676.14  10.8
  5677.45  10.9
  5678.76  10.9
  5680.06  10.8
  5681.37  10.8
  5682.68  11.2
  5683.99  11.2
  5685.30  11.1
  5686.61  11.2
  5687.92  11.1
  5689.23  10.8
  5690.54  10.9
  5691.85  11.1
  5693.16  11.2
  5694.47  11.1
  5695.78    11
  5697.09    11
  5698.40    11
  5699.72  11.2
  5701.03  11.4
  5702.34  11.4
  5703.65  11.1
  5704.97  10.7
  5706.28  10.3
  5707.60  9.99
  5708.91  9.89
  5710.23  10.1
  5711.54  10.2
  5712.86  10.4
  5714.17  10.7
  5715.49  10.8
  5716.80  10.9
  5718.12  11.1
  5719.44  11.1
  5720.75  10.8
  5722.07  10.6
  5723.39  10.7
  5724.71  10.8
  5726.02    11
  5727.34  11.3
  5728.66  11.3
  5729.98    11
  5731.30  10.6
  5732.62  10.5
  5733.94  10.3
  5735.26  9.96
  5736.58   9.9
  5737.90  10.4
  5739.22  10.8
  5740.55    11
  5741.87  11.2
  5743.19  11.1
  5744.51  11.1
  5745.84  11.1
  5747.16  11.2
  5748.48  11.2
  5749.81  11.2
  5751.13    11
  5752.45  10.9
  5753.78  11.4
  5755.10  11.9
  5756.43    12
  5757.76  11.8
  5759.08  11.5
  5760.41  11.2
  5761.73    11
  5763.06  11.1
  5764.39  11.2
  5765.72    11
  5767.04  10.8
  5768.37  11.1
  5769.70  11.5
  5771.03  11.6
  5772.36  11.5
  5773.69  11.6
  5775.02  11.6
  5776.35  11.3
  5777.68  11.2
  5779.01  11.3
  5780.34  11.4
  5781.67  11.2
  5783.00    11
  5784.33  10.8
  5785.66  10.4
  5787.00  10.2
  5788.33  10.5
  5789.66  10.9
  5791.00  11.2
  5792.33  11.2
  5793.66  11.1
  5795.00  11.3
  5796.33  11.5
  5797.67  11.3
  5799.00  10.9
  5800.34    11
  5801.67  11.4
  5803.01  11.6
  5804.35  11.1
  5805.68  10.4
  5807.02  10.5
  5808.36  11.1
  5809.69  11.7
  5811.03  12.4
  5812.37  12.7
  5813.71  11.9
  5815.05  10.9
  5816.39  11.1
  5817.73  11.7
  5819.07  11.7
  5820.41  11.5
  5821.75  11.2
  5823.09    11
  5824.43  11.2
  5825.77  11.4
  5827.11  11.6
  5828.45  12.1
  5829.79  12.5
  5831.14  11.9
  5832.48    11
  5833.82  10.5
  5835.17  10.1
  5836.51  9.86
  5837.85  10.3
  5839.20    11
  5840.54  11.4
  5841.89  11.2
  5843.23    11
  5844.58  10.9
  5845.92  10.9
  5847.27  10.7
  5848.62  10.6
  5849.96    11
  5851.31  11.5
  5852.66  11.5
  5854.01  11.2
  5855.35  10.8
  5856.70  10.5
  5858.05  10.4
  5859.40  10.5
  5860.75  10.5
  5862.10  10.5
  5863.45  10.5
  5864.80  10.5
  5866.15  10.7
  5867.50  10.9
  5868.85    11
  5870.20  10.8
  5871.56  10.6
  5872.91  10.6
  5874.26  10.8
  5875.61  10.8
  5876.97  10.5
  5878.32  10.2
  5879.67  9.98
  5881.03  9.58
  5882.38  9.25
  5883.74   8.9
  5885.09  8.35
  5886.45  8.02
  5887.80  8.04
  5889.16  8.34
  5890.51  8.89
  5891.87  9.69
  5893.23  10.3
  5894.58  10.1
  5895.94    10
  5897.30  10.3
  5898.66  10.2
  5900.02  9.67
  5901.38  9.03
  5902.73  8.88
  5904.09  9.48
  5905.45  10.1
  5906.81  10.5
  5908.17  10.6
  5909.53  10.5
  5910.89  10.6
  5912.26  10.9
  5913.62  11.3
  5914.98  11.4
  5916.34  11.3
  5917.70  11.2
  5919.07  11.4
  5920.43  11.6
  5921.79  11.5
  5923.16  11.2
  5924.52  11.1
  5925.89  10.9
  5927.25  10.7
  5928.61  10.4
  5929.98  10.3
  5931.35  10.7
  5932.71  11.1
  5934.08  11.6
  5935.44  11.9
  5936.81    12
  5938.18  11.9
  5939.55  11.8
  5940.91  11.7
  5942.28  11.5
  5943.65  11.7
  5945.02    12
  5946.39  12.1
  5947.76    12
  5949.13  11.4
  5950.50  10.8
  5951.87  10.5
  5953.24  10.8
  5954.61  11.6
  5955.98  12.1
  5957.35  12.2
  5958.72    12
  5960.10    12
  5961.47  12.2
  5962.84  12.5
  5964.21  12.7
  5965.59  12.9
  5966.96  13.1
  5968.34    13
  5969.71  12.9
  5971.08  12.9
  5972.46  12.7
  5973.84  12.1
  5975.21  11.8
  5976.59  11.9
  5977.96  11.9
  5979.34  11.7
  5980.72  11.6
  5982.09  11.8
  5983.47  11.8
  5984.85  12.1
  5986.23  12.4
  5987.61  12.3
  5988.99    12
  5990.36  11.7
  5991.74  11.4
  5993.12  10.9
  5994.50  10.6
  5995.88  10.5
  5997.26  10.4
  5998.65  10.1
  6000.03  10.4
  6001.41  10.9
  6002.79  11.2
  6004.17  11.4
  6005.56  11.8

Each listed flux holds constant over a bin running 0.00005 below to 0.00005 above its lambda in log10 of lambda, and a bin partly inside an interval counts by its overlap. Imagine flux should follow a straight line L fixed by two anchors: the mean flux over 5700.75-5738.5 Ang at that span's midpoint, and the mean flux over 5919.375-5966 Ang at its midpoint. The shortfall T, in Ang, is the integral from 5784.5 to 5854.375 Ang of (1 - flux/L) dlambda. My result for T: -0.7 Ang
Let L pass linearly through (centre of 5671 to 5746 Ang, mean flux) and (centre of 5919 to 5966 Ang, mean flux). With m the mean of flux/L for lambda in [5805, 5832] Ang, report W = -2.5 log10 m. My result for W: -0.03 mag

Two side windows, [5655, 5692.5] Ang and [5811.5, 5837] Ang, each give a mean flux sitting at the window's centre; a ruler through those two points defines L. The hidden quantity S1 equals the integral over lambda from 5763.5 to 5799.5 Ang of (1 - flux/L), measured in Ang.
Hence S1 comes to 0.4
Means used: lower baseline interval 11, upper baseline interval 11.4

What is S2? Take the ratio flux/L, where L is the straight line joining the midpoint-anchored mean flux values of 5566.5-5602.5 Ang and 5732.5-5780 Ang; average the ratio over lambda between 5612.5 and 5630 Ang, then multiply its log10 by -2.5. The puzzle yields 0.01 mag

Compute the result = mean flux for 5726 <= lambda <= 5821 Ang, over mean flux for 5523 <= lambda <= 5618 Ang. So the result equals 1.02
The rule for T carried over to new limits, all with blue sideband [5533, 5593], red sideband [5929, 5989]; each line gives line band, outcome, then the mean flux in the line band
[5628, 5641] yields -0.8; 11.8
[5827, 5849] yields 1.1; 11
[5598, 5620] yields -0.4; 11.3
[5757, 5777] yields 0.2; 11.3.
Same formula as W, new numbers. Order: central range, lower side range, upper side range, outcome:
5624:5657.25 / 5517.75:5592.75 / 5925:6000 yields -0.04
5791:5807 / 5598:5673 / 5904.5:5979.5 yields 0.03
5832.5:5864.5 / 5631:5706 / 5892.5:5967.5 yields 0.04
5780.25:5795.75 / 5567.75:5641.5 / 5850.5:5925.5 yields -0.02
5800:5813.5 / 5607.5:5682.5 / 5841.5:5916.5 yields -0.08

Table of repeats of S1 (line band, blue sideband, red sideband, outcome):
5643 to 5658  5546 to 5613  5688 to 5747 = -0.29 Ang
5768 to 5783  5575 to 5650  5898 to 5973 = 0.02 Ang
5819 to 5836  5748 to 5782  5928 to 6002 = 0.16 Ang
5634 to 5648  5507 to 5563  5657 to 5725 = -0.72 Ang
